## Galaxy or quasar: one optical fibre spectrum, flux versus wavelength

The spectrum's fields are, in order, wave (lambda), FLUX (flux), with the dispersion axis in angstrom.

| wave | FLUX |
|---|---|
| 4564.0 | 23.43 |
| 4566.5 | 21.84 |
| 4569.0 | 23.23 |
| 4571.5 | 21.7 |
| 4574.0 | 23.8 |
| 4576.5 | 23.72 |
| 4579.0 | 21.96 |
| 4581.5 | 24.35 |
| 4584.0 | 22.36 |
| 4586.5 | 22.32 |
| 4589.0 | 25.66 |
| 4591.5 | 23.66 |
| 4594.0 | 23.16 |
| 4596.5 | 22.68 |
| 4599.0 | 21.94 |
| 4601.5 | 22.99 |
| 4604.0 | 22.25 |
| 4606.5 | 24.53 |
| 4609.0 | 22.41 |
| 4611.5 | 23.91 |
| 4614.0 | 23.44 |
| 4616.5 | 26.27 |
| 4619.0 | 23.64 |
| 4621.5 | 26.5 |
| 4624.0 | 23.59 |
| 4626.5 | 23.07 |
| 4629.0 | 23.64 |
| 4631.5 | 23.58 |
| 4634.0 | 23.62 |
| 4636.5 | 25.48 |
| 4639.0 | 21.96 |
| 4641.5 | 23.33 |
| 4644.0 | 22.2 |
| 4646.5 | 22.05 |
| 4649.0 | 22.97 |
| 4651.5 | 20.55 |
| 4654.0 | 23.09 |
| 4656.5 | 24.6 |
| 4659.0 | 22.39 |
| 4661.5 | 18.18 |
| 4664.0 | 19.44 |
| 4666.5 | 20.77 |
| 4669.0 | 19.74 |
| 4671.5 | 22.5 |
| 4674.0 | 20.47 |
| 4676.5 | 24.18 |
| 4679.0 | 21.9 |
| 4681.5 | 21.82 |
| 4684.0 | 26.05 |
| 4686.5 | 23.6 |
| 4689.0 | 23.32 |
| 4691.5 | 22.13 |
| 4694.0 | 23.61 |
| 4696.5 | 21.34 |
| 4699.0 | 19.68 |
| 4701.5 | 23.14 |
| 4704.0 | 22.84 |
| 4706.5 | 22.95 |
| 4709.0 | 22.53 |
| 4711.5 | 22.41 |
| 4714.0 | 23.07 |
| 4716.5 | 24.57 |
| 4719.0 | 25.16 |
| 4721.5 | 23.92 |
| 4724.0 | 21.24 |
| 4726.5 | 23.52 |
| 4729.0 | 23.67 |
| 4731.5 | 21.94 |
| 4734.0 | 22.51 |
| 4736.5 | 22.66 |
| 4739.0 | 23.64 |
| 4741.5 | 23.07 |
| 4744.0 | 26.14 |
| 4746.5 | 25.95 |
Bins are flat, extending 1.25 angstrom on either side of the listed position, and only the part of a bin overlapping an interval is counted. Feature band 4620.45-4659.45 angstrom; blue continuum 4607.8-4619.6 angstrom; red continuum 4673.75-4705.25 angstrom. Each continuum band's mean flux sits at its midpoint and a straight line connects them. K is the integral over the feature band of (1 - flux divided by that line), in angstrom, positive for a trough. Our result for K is 0.4 angstrom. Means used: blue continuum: 24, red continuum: 22.7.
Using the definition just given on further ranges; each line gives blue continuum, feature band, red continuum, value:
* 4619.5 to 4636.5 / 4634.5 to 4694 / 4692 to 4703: 1.65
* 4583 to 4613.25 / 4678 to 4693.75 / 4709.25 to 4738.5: -0.02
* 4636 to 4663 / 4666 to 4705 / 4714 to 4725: 1.17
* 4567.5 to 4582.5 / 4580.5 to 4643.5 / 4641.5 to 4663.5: -2.89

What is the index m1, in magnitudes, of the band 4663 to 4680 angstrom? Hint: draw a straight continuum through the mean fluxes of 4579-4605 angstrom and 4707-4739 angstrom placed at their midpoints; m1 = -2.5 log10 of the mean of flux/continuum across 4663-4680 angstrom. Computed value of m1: 0.09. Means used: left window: 23.1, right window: 23.1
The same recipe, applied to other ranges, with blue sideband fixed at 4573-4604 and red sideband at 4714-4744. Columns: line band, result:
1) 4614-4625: -0.07 mag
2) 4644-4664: 0.07 mag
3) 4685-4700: 0.04 mag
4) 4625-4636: -0.02 mag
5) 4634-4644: -0.01 mag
